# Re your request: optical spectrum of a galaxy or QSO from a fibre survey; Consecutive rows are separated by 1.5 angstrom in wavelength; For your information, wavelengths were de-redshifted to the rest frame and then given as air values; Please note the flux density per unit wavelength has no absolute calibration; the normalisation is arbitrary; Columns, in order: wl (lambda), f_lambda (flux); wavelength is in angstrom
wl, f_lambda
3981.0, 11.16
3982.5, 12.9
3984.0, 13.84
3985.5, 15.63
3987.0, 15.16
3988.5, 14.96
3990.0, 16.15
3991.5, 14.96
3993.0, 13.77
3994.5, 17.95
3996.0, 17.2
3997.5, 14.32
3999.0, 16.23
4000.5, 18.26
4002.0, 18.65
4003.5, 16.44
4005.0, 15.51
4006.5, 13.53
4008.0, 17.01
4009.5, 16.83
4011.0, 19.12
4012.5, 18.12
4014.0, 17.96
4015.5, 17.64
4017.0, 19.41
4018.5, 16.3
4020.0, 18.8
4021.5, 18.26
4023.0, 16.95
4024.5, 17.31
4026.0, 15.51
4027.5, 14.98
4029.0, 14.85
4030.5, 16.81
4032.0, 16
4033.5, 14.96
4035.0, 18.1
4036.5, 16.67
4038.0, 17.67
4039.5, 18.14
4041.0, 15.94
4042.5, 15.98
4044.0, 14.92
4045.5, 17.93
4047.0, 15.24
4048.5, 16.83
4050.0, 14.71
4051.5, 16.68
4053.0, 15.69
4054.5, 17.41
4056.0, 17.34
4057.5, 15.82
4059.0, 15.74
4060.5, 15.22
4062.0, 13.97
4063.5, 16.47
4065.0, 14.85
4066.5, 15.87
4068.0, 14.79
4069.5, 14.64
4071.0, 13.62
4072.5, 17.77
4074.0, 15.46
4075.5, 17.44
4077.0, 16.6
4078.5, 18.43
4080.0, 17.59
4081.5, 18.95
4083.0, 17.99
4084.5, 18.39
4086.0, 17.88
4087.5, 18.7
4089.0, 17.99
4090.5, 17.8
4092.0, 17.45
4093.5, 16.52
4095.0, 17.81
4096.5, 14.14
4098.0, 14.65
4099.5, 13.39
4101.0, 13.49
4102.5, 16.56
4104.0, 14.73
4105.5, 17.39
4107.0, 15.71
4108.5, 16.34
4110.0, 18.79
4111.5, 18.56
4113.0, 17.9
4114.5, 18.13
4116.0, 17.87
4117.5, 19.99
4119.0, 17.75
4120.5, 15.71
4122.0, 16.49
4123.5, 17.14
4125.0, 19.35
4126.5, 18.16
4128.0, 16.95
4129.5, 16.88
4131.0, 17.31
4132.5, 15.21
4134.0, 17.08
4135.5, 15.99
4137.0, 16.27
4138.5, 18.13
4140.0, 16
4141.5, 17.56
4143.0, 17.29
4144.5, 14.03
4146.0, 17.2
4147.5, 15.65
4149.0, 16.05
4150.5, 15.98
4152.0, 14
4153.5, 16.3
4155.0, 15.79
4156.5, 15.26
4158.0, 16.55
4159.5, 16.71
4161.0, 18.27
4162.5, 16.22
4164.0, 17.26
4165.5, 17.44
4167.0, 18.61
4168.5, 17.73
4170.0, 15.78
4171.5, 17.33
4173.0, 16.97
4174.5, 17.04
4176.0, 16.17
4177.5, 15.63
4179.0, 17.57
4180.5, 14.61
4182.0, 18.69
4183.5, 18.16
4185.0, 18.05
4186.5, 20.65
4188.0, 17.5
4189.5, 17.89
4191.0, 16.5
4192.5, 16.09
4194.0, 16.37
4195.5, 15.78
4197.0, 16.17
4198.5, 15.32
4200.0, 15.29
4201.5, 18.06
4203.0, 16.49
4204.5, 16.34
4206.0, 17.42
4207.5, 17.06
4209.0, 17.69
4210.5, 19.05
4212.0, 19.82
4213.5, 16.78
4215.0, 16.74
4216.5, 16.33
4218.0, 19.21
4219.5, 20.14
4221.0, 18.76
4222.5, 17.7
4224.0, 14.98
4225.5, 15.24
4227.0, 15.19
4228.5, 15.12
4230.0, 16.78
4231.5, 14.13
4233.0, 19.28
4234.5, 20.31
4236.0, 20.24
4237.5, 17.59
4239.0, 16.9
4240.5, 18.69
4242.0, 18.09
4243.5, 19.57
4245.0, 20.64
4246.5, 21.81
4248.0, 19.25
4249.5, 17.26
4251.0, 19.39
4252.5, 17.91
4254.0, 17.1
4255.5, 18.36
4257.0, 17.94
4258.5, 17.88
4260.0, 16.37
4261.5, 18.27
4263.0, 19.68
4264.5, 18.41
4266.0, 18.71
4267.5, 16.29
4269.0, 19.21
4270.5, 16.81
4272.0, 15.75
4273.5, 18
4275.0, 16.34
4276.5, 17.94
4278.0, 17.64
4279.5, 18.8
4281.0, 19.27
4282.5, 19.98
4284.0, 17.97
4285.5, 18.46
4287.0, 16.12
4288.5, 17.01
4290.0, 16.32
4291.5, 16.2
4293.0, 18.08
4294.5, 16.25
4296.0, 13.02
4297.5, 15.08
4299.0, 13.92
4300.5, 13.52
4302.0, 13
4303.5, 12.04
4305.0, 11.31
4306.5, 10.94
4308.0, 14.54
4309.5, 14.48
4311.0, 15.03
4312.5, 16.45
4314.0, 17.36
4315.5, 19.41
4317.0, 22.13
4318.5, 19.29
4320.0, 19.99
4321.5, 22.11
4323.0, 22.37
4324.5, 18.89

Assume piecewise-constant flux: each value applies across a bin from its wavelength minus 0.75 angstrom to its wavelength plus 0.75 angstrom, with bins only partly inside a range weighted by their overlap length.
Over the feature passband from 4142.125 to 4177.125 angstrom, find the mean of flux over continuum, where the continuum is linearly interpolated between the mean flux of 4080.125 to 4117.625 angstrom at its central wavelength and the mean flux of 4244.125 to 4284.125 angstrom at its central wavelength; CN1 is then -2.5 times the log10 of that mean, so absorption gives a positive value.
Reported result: 0.06 mag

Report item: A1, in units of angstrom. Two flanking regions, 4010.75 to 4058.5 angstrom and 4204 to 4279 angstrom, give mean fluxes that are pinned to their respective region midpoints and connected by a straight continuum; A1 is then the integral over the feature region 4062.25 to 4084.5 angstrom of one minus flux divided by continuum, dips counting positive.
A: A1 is 0.7 angstrom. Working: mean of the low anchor 16.8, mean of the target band 16.5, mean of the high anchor 17.9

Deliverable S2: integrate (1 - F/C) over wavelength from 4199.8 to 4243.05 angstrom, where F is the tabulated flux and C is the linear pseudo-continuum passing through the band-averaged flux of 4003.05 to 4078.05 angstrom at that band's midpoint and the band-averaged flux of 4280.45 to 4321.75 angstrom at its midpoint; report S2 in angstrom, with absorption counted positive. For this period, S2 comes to -3.0 angstrom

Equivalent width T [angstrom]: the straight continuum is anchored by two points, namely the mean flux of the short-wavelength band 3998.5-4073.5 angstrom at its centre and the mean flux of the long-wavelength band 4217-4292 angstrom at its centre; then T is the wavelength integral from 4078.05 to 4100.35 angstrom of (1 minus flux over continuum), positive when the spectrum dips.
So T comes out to -0.4 angstrom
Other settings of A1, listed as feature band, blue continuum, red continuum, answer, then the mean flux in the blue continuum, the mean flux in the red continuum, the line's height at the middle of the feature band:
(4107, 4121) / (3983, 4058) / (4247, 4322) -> -1.0 angstrom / 16.5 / 17.1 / 16.7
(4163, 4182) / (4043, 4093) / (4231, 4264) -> 0.8 angstrom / 16.5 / 18.5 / 17.7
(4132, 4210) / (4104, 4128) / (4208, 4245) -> 4.1 angstrom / 17.6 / 17.7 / 17.7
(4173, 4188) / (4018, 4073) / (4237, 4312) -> -0.7 angstrom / 16.2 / 17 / 16.6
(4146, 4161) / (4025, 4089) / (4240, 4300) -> 0.9 angstrom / 16.4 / 17.7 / 17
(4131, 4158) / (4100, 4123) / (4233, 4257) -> 2.0 angstrom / 17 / 18.9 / 17.5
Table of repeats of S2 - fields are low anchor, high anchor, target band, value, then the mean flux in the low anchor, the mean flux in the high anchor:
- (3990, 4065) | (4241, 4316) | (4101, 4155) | -0.4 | 16.5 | 17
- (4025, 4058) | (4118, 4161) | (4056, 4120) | -0.9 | 16.3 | 16.6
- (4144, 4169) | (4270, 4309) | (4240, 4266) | -4.2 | 16.4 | 15.9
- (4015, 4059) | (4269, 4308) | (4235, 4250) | -2.7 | 16.6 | 16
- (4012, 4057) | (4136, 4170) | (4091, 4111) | 0.8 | 16.8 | 16.5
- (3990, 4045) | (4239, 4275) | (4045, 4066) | 1.2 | 16.7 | 18.3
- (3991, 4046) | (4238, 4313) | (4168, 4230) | -0.6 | 16.7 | 17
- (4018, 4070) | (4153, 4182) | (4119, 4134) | -0.4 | 16.2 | 16.8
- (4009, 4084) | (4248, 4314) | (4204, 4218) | -0.8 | 16.6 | 16.6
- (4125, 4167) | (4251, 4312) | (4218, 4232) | -0.1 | 16.6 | 16.5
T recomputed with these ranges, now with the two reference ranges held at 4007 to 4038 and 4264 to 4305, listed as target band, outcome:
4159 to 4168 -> -0.3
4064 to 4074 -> 1.0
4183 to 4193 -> -0.7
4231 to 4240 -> -0.8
